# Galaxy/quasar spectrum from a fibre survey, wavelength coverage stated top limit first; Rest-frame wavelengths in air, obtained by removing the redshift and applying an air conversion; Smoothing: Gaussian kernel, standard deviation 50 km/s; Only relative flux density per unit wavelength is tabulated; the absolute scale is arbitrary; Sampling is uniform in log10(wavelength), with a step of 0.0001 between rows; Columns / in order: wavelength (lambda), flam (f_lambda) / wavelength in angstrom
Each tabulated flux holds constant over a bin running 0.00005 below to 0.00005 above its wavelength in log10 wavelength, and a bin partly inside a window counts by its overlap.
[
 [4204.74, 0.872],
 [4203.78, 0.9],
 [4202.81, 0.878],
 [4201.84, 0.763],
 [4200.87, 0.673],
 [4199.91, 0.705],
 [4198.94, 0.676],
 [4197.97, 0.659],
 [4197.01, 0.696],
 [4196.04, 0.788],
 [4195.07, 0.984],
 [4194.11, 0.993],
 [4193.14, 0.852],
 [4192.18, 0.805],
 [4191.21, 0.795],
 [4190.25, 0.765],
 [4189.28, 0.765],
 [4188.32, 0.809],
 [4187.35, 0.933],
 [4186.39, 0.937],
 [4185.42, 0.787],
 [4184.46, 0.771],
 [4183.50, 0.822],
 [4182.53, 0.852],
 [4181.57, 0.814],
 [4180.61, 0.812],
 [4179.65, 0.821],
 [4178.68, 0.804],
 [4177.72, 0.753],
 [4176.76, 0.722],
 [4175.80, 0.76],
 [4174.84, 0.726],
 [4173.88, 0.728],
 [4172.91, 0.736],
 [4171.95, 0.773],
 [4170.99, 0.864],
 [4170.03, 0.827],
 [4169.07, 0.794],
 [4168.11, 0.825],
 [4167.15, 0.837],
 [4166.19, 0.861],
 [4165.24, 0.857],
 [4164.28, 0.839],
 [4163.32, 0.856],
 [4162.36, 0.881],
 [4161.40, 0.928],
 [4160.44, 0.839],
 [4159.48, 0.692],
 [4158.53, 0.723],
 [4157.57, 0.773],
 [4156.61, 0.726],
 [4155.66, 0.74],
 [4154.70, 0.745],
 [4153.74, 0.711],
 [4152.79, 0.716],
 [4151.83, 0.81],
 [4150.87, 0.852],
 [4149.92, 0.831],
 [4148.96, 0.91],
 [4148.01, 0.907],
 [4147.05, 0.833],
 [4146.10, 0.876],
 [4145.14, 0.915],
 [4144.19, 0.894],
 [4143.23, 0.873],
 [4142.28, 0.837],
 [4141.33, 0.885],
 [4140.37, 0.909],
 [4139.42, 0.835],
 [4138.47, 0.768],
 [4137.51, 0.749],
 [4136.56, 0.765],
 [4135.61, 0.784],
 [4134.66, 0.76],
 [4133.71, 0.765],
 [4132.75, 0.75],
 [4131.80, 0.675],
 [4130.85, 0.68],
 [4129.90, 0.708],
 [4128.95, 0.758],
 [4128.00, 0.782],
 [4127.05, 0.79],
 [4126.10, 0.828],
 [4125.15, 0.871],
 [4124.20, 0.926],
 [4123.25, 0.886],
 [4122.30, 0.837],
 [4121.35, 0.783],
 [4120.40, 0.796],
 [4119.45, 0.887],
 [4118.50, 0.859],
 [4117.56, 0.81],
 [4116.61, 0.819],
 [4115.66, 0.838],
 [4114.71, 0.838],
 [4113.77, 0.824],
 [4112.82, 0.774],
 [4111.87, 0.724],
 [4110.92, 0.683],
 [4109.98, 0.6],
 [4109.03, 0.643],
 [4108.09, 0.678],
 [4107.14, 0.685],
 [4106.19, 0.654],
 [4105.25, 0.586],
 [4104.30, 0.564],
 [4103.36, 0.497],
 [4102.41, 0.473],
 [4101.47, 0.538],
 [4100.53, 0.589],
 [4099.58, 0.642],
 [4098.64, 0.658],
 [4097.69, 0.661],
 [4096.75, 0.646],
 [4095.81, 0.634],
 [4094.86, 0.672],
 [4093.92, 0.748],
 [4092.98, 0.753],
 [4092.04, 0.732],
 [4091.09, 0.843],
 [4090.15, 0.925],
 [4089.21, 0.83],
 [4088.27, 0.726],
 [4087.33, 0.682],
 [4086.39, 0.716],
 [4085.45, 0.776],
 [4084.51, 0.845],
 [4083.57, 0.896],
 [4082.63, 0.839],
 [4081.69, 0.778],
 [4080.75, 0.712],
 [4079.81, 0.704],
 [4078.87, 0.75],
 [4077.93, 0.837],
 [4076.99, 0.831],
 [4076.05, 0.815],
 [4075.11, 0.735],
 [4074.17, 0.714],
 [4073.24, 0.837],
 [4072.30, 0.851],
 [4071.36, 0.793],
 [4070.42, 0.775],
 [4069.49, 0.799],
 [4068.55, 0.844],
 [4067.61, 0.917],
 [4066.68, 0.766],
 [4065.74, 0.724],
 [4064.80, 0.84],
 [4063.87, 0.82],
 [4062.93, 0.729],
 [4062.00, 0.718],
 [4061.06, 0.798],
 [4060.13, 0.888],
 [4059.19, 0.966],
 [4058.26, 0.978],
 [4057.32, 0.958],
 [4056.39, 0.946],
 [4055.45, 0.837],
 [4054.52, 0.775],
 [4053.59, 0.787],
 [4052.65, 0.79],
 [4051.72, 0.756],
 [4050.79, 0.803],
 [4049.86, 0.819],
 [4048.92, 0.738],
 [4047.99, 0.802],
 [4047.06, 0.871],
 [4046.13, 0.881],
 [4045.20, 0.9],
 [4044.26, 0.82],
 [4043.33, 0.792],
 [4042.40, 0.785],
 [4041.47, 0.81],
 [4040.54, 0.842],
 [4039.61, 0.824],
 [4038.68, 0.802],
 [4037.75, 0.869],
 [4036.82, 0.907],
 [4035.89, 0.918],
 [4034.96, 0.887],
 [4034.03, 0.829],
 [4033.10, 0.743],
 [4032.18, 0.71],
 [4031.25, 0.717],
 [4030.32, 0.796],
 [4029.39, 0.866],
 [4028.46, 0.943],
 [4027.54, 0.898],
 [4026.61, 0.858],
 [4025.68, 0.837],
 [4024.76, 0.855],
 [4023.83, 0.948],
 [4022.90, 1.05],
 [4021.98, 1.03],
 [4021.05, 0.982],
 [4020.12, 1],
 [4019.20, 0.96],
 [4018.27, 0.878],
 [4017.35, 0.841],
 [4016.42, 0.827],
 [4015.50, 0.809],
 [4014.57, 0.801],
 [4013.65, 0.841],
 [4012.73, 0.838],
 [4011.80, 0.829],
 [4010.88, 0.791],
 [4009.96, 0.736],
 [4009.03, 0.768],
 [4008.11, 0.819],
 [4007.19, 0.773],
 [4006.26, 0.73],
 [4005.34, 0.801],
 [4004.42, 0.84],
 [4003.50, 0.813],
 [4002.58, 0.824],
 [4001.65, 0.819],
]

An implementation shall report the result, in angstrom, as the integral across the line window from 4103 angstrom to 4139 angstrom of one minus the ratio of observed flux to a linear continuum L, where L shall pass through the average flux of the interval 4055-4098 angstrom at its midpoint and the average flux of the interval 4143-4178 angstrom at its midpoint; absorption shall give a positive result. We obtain 2.2 angstrom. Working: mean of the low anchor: 0.796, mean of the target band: 0.754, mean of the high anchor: 0.809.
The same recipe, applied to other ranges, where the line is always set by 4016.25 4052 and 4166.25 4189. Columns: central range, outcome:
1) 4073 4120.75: 5.94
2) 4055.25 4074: 0.19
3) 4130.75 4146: 0.22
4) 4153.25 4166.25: 0.25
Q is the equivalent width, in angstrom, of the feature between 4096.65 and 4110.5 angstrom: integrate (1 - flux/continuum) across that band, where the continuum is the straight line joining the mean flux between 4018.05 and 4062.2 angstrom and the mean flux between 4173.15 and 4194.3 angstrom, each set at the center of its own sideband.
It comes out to 3.8 angstrom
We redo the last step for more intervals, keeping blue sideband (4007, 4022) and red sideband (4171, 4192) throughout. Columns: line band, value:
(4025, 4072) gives 0.6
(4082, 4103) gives 2.7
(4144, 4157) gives -0.2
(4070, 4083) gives 0.7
